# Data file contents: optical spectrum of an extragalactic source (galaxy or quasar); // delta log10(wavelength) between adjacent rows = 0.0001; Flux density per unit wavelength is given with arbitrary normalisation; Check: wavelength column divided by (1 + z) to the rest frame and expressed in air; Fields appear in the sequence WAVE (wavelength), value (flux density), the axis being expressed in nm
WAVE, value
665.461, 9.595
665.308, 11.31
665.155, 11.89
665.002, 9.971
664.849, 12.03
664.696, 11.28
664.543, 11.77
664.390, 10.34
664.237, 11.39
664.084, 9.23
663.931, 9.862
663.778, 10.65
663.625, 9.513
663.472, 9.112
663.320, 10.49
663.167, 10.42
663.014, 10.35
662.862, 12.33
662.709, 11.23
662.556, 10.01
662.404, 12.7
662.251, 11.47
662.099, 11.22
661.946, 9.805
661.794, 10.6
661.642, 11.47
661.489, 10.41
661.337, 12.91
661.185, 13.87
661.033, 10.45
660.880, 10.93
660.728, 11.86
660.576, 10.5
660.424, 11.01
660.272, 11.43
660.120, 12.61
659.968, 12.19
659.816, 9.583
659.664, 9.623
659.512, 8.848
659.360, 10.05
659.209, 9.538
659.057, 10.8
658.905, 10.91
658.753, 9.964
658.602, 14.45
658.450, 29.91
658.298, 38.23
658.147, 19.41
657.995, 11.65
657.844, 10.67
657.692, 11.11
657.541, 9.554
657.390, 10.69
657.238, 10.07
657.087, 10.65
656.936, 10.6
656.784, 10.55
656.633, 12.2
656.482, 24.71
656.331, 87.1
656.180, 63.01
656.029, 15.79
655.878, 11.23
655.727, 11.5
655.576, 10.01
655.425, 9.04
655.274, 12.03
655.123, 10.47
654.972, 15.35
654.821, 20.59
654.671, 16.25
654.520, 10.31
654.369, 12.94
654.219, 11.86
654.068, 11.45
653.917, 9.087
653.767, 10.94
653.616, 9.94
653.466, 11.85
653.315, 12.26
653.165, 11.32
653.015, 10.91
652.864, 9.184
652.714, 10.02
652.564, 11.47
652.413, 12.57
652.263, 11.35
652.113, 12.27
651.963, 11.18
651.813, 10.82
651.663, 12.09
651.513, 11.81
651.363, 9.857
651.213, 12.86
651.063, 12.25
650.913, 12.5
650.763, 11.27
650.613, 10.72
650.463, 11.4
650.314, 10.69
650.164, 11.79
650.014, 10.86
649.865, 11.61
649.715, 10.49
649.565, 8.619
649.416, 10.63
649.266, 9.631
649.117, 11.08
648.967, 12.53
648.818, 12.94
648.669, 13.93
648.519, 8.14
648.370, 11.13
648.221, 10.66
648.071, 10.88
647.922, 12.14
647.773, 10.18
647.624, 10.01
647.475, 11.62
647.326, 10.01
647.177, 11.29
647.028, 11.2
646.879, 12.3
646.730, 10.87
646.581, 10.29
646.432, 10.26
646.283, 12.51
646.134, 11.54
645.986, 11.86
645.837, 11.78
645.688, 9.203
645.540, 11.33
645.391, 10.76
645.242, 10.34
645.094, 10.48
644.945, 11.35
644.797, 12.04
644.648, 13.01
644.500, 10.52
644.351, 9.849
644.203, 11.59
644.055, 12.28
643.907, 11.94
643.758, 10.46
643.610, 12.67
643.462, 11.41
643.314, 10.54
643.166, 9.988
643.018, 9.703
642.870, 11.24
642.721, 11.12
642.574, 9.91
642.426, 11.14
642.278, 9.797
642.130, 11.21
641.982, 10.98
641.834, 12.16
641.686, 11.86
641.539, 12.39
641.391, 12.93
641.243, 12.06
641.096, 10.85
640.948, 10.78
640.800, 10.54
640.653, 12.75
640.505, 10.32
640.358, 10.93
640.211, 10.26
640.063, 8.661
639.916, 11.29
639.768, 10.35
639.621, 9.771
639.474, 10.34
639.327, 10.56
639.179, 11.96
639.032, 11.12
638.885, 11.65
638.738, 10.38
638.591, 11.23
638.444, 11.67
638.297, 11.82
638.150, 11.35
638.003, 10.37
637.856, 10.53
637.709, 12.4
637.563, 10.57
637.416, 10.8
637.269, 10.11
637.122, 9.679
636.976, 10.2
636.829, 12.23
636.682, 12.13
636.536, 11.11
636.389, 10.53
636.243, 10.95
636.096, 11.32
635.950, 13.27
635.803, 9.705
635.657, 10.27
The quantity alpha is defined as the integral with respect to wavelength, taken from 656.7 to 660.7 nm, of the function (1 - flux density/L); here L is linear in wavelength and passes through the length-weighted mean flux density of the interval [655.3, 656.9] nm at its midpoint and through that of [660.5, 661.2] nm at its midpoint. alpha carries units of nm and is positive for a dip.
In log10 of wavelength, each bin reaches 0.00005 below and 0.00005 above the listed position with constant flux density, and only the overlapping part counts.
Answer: 0.97 nm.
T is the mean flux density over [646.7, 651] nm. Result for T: 11.1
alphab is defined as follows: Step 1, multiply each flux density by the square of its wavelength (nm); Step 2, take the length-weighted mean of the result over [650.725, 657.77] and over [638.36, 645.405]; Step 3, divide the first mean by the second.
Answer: 1.38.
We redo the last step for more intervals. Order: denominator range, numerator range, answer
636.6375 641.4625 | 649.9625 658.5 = 1.43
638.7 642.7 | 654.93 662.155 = 1.46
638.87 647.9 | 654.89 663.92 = 1.36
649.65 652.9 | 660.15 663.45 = 1.02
